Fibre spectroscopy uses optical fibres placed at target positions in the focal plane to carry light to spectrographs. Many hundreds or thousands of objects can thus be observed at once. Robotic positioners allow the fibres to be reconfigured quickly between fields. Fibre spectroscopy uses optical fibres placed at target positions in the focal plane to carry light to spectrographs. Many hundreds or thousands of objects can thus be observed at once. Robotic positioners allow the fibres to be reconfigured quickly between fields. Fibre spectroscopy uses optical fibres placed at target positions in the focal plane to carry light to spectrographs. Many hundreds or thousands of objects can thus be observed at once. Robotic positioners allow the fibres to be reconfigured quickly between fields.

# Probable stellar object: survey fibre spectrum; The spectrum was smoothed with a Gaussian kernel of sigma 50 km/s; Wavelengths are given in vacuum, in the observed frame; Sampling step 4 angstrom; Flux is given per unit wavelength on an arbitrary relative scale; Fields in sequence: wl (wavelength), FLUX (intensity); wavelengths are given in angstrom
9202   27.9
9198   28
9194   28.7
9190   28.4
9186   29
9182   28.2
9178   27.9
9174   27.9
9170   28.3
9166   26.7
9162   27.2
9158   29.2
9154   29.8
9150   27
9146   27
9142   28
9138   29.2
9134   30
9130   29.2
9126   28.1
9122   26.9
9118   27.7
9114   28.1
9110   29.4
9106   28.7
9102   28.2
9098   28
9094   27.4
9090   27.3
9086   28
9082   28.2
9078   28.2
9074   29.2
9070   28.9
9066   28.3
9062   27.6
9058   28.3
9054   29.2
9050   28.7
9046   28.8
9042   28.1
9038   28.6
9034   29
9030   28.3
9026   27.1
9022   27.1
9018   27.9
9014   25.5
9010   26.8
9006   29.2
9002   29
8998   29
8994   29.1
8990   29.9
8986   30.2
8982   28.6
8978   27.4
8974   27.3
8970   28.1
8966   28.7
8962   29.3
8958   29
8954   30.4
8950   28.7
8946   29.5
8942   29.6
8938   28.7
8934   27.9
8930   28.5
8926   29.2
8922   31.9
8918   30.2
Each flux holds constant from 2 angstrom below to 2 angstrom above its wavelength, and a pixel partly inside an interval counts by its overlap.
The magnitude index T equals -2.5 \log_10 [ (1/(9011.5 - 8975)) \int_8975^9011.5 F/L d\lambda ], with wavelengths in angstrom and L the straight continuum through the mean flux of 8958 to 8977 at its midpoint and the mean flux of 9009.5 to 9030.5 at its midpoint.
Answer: -0.04 mag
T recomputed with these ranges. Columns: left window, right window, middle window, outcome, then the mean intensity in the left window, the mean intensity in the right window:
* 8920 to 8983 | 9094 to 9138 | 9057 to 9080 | 0.005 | 28.9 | 28.4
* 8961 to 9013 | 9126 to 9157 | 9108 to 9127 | 0.021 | 28.6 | 28.6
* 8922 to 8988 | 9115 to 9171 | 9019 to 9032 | 0.043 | 28.9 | 28.2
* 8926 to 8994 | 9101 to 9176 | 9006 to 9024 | 0.062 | 28.9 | 28.2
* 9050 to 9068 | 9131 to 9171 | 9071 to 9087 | -0.004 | 28.4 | 28.3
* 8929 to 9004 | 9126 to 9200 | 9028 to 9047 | 0.005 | 28.9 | 28.3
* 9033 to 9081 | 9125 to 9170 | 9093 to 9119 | 0.006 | 28.6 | 28.3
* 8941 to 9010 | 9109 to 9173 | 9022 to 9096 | 0.012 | 28.9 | 28.2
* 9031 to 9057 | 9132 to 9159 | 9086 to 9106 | 0.030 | 28.7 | 28.6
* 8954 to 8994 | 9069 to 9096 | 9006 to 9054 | 0.021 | 28.8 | 28.1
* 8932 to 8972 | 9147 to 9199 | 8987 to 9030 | 0.025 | 29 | 28.2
